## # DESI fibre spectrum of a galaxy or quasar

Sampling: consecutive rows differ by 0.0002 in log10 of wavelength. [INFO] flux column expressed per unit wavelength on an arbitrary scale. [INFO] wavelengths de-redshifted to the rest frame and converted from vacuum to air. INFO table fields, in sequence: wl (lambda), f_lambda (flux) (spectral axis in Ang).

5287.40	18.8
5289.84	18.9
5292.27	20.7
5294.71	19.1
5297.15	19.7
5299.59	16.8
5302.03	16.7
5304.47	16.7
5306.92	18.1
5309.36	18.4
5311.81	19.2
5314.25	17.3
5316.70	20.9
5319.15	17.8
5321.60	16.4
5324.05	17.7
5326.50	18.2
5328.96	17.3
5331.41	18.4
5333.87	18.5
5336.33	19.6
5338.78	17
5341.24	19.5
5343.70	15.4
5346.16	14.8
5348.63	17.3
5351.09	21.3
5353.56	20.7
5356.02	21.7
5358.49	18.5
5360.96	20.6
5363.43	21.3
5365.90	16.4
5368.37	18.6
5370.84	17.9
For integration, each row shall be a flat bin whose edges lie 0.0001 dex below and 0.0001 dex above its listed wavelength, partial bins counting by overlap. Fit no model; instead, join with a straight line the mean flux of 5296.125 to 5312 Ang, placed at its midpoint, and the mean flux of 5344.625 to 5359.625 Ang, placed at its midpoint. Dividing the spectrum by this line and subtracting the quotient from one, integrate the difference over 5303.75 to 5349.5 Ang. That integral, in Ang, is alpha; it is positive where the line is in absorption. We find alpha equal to 1.31 Ang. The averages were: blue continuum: 17.8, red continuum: 19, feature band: 17.8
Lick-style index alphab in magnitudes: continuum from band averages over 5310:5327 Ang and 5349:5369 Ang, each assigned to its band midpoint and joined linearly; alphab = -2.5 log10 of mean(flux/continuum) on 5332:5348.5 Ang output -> 0.094 mag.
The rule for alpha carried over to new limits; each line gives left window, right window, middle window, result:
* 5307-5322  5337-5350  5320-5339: -0.29 Ang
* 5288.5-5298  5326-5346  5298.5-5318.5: 0.97 Ang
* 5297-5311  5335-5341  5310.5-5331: -0.06 Ang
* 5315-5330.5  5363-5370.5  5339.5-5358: -0.37 Ang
